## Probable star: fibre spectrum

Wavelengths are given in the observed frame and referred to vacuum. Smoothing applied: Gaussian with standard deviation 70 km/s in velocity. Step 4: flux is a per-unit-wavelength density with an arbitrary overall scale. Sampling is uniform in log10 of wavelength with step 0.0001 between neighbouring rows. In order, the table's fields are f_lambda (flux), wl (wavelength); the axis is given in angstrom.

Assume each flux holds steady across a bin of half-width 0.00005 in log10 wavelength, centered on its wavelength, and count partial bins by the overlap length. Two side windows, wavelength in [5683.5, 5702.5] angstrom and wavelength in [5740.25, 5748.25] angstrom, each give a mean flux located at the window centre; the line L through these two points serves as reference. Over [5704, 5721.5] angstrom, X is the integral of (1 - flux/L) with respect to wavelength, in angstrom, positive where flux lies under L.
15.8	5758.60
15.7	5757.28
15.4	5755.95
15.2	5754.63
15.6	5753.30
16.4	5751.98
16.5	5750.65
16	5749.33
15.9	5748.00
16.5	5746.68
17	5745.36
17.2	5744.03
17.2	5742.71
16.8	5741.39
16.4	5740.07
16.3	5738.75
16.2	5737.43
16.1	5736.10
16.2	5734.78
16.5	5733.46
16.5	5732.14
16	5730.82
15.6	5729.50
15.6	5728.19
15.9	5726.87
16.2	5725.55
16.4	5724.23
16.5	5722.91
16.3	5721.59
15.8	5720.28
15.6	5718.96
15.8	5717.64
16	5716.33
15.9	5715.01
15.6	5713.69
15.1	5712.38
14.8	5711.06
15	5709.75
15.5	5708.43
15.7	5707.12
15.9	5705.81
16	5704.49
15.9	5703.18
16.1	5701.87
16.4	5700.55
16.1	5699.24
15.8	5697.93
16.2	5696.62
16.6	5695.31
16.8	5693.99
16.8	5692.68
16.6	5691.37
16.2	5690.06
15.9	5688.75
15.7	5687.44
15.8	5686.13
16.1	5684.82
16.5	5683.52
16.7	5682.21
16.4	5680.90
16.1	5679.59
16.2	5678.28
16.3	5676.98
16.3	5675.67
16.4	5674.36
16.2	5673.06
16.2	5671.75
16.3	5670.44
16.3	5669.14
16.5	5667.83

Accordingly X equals 0.9 angstrom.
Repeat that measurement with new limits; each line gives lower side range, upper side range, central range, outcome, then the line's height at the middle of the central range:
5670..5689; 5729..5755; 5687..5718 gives 0.60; 16.2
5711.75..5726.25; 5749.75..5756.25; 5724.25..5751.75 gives -0.77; 15.9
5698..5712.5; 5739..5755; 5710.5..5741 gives 0.14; 16.1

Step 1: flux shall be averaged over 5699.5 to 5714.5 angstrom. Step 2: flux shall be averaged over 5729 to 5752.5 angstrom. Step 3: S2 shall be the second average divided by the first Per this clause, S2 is 1.0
